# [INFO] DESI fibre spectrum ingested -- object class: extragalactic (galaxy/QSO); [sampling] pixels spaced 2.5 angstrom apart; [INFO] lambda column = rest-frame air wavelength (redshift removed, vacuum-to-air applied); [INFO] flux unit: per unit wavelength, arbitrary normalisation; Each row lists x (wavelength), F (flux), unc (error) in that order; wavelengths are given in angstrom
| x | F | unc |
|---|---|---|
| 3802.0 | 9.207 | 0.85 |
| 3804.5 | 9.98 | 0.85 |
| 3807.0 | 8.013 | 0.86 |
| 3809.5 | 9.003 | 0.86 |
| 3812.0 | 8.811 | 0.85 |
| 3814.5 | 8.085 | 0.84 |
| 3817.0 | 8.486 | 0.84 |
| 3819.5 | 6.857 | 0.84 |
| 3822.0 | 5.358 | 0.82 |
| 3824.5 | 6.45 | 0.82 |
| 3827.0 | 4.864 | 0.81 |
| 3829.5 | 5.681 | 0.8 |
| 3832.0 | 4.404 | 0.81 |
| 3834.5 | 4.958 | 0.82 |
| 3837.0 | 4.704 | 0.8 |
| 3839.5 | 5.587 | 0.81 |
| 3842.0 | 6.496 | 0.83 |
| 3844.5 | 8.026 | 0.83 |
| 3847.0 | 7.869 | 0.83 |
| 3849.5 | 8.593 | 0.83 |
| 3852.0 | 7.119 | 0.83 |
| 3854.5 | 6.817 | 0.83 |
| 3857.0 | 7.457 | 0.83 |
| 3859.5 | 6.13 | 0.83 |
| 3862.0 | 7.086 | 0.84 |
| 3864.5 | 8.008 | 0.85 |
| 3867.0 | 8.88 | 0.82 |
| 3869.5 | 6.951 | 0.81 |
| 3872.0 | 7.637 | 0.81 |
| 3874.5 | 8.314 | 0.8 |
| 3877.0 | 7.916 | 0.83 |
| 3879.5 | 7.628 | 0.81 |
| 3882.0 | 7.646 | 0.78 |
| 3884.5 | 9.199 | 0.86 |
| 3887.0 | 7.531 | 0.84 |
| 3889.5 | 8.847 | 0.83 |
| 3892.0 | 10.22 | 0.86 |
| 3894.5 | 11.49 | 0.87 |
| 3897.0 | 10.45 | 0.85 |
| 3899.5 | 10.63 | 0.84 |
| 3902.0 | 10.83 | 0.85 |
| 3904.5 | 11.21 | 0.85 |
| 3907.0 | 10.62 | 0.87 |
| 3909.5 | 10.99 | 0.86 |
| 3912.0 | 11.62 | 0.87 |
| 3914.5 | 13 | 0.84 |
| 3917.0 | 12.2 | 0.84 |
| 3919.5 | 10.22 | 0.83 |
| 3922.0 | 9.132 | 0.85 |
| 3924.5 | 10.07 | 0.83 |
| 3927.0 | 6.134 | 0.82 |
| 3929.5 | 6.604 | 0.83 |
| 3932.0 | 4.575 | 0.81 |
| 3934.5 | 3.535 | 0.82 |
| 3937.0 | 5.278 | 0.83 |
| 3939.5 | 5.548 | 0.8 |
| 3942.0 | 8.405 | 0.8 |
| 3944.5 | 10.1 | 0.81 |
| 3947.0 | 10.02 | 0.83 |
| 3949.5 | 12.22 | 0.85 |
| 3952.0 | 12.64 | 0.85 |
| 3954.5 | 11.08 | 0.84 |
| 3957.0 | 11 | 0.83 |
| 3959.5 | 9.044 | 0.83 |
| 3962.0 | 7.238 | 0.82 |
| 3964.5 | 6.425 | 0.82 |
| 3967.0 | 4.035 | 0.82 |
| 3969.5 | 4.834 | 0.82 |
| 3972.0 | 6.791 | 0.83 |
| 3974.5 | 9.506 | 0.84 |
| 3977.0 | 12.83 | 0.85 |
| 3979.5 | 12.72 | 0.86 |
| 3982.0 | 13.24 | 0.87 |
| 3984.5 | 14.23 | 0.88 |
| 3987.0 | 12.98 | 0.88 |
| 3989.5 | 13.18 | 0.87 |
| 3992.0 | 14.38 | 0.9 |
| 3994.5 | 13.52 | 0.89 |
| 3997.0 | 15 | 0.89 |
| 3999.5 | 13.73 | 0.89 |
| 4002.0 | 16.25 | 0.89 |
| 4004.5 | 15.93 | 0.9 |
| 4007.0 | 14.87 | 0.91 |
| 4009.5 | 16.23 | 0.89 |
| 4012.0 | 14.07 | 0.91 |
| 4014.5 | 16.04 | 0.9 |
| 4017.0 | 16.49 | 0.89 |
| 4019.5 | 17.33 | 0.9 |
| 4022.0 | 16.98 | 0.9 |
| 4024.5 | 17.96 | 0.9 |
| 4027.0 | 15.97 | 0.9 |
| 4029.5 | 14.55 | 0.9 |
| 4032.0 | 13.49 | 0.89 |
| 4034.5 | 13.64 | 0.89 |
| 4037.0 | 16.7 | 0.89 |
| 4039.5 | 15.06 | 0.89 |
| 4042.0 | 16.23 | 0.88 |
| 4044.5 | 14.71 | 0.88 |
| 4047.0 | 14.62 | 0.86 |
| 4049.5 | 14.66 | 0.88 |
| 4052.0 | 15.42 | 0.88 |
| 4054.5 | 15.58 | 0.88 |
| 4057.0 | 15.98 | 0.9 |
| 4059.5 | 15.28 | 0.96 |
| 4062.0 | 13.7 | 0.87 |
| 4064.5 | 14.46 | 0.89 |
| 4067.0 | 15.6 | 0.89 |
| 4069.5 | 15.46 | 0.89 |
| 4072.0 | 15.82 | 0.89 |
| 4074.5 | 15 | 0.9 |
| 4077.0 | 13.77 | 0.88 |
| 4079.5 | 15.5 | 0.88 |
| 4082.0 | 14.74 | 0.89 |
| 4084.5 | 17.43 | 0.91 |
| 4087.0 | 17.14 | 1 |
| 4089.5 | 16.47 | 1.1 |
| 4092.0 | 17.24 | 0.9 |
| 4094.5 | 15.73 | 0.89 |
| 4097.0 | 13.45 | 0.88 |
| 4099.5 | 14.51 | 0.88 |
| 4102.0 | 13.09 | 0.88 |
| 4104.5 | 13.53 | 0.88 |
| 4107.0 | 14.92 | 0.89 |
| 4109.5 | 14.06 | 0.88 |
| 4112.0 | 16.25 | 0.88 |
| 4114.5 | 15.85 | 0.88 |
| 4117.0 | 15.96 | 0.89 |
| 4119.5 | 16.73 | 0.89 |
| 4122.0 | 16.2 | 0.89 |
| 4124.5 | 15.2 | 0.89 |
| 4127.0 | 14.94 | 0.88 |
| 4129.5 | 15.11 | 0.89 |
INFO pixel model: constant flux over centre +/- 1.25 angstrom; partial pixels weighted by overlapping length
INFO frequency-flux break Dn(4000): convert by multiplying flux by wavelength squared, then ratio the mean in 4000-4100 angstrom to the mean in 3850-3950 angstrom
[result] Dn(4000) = 1.92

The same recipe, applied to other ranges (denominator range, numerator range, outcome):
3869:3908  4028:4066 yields 1.75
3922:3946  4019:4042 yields 2.41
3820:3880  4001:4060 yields 2.52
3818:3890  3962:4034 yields 2.04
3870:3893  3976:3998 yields 1.73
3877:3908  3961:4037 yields 1.45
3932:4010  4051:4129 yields 1.51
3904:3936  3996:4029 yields 1.82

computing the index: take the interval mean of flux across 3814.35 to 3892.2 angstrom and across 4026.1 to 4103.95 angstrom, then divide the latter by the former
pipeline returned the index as 2.13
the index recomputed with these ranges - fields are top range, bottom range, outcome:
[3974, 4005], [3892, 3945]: 1.49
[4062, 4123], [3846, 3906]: 1.80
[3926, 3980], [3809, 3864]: 1.21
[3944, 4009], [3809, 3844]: 1.80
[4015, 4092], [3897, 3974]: 1.75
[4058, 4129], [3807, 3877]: 2.18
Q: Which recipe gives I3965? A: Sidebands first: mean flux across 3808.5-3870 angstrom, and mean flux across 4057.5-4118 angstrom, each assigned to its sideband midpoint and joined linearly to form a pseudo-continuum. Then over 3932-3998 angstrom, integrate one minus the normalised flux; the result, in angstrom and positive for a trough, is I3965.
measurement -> 7.9 angstrom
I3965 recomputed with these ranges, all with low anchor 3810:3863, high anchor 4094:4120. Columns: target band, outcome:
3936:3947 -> 2.4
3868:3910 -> -4.8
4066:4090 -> -2.9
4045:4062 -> -2.4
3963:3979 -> 4.7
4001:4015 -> -4.3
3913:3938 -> 3.1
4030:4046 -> -2.7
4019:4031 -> -4.0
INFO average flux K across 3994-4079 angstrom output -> 15.3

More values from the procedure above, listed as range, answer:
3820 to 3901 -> 7.47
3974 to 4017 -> 14.2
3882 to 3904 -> 9.82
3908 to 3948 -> 8.59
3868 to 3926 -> 9.74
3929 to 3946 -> 6.33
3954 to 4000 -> 10.8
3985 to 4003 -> 14.1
